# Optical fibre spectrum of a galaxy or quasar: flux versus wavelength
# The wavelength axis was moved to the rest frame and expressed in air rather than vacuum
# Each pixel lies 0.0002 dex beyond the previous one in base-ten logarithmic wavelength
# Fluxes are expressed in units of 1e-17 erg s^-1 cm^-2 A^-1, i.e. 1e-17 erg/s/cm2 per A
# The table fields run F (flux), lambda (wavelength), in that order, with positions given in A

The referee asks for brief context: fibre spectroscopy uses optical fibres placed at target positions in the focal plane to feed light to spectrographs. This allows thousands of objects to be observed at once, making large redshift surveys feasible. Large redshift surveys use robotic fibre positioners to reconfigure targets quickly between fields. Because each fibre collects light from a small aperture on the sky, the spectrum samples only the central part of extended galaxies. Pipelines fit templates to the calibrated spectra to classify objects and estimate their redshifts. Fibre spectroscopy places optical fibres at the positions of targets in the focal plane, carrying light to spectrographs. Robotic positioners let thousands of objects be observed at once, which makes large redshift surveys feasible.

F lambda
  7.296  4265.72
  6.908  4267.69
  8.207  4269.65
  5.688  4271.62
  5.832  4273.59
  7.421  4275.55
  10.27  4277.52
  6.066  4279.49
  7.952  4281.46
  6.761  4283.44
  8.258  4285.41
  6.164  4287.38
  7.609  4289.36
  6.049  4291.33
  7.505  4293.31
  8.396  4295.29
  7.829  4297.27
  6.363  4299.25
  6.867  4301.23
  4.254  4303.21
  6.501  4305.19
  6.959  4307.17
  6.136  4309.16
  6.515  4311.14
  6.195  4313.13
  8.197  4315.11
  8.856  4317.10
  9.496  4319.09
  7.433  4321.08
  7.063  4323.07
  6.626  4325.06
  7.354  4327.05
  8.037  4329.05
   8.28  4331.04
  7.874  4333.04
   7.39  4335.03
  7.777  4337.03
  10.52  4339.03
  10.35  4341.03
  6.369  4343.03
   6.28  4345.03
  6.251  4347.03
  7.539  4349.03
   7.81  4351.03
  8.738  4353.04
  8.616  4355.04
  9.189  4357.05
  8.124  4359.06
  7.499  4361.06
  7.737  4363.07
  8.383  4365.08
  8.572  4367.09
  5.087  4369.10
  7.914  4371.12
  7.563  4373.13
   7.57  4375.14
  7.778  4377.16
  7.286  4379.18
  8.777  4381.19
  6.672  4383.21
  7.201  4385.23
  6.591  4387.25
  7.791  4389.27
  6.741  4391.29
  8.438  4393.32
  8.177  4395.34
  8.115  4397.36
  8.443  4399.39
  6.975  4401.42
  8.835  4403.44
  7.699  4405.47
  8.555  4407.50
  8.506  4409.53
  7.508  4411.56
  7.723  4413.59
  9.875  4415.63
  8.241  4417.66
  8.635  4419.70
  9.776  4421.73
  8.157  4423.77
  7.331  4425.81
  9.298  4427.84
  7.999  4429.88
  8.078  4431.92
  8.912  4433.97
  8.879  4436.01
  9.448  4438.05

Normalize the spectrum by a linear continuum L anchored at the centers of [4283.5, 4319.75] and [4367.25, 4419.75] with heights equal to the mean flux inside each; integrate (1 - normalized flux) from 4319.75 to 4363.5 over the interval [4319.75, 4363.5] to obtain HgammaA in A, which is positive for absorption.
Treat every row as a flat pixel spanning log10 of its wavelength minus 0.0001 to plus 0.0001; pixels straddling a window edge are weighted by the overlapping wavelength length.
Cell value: -2.8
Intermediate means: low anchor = 7.09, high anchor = 7.79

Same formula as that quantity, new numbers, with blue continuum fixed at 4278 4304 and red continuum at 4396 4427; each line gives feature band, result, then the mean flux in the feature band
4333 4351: -0.62 A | 7.82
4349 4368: -1.28 A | 8.26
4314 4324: -1.21 A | 8.19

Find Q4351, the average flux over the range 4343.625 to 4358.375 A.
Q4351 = 7.74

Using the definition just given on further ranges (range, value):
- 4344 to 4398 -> 7.64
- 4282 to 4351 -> 7.37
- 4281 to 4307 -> 6.94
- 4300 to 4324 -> 7.04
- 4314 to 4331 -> 7.89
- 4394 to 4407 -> 8.07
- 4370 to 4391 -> 7.47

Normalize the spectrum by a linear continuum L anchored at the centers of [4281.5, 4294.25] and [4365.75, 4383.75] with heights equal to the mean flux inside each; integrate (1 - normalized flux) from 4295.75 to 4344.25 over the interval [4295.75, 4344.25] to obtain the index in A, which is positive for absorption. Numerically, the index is -1.4 A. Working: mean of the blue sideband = 7.12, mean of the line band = 7.47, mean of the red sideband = 7.51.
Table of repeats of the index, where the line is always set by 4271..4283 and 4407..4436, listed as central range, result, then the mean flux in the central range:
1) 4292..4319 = 1.58 A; 7.04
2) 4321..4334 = 0.24 A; 7.53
